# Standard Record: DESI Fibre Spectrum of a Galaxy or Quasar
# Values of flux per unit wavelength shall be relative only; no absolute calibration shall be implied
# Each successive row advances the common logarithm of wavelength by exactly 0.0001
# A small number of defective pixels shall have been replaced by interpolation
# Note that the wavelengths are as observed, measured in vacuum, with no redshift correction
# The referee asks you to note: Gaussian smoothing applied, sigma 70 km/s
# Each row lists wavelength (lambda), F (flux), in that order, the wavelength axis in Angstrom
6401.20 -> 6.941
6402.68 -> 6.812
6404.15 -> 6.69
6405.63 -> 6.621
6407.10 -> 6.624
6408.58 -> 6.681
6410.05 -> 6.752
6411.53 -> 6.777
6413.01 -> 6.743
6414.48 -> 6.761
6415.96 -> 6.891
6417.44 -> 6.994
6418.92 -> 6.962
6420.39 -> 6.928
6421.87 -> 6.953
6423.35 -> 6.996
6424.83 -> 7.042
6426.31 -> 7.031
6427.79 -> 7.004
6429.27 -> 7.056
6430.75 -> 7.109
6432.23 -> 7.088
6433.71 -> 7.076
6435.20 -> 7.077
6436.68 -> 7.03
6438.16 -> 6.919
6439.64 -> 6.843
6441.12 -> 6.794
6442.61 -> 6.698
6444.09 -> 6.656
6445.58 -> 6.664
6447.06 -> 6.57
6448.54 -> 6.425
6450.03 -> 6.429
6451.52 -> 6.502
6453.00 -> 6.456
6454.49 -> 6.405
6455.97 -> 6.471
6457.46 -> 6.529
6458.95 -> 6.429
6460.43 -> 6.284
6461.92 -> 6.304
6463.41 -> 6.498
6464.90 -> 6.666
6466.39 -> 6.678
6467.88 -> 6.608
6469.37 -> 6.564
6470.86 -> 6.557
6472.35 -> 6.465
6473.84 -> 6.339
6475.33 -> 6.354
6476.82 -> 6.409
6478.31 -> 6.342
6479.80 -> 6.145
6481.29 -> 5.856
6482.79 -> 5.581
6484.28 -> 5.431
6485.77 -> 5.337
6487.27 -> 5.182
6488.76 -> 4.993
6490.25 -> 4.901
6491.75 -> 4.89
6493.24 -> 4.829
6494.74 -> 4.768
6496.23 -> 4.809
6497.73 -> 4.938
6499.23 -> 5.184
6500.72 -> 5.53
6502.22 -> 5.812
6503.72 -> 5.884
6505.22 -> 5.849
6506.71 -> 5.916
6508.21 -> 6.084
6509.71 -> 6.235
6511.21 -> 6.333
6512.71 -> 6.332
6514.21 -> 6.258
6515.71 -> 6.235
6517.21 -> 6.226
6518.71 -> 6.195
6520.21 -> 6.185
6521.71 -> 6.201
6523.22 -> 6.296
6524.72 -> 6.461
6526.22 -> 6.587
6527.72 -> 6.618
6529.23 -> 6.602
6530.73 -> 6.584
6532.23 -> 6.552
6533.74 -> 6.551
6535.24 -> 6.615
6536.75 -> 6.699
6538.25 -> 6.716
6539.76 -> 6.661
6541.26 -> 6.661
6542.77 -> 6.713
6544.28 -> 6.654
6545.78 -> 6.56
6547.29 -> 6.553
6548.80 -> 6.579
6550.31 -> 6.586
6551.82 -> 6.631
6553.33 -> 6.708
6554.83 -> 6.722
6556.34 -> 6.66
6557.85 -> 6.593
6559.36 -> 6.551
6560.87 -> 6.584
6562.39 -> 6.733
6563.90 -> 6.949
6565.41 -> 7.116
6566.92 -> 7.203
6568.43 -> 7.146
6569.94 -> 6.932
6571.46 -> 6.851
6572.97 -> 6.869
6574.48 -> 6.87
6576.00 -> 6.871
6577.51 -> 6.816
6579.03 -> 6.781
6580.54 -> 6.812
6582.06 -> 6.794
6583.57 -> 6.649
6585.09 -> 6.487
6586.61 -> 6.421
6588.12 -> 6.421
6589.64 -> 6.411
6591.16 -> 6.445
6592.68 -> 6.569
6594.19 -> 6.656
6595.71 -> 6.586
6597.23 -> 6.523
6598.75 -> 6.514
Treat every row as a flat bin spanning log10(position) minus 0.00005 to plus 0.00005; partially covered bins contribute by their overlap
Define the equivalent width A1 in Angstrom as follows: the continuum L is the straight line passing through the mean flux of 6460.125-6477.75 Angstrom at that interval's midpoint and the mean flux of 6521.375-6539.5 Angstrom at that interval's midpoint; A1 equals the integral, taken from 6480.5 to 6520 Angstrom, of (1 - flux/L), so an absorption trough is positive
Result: 5.5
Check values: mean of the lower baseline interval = 6.48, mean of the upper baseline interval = 6.55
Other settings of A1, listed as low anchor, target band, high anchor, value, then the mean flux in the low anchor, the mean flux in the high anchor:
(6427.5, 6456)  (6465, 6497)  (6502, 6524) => 3.2 Angstrom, 6.77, 6.14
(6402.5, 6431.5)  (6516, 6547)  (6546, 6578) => 1.3 Angstrom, 6.87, 6.78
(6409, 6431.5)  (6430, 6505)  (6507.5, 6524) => 5.0 Angstrom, 6.93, 6.23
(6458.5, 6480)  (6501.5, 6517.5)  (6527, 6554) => 1.1 Angstrom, 6.45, 6.62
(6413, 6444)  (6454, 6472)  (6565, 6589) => 1.1 Angstrom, 6.95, 6.81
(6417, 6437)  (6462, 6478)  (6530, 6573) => 1.0 Angstrom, 7.02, 6.72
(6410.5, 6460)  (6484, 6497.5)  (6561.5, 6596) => 3.5 Angstrom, 6.79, 6.76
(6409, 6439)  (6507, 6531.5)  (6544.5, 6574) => 1.8 Angstrom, 6.96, 6.77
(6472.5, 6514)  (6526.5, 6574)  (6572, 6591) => -3.0 Angstrom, 5.66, 6.68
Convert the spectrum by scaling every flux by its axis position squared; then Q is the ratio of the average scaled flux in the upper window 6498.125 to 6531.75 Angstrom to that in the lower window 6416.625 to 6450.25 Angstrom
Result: 0.92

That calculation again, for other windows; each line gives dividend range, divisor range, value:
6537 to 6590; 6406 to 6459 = 1.03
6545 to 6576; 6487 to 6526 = 1.20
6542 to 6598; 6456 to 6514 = 1.17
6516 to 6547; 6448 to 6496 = 1.10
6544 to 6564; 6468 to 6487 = 1.11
